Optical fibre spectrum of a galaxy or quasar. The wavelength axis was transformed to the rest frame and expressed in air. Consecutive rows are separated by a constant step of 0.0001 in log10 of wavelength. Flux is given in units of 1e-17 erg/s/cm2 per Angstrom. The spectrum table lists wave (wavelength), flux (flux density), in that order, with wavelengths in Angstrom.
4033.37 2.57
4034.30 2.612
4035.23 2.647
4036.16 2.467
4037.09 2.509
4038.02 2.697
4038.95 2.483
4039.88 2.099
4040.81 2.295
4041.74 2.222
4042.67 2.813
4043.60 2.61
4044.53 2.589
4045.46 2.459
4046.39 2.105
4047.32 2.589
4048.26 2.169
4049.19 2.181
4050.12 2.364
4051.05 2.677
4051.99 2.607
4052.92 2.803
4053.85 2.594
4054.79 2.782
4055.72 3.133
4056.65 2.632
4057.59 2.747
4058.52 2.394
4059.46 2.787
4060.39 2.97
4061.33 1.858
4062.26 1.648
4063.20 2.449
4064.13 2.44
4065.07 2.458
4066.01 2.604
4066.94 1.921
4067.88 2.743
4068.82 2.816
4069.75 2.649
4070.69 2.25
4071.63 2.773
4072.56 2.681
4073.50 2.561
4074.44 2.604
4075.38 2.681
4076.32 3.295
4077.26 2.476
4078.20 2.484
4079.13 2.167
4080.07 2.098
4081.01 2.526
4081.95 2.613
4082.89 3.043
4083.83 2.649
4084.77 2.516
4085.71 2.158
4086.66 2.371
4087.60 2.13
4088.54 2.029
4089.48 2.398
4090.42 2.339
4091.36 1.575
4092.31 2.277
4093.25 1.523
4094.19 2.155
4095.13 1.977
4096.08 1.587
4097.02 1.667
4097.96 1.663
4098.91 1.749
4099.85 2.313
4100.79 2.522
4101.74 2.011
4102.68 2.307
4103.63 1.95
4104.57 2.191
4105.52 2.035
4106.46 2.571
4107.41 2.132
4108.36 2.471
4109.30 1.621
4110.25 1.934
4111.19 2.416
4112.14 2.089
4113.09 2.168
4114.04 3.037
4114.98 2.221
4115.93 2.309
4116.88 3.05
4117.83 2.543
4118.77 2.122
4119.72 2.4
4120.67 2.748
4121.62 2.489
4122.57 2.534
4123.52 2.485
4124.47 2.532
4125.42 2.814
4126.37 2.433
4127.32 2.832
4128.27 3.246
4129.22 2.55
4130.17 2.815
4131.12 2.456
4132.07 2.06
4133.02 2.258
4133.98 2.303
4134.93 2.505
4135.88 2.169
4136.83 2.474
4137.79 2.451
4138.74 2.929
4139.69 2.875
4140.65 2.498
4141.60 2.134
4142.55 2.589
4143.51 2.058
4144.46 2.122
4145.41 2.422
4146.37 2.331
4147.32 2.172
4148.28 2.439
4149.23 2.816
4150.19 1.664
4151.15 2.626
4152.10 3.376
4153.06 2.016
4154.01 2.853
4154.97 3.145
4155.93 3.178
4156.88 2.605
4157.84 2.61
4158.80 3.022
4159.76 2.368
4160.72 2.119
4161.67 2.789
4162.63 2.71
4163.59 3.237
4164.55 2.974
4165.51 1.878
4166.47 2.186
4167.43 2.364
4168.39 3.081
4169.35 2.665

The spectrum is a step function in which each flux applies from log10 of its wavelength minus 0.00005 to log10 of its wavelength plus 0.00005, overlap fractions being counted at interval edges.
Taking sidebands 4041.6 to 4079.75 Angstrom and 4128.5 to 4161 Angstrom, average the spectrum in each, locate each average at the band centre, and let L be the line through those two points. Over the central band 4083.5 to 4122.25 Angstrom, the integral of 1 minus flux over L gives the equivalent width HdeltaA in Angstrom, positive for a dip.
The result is 4.8 Angstrom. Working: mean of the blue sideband 2.53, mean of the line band 2.2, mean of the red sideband 2.51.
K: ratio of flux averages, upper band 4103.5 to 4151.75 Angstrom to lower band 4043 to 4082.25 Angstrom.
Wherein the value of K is 0.96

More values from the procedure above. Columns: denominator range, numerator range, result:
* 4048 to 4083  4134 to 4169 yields 1.00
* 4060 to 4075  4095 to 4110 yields 0.83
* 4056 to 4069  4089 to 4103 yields 0.81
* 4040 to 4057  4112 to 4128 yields 1.00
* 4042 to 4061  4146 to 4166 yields 1.01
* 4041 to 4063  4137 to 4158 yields 1.01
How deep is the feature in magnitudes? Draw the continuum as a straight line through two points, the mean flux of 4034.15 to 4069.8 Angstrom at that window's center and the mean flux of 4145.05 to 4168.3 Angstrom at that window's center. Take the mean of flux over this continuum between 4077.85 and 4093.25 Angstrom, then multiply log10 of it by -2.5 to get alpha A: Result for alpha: 0.10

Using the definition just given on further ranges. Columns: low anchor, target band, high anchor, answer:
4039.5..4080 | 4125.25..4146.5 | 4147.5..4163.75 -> 0.06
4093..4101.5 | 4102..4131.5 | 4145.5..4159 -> -0.12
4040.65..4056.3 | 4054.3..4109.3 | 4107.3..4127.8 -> 0.06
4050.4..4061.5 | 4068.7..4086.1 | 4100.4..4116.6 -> -0.03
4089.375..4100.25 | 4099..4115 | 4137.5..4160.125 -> -0.08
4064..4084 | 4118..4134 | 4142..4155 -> -0.02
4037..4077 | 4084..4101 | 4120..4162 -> 0.23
